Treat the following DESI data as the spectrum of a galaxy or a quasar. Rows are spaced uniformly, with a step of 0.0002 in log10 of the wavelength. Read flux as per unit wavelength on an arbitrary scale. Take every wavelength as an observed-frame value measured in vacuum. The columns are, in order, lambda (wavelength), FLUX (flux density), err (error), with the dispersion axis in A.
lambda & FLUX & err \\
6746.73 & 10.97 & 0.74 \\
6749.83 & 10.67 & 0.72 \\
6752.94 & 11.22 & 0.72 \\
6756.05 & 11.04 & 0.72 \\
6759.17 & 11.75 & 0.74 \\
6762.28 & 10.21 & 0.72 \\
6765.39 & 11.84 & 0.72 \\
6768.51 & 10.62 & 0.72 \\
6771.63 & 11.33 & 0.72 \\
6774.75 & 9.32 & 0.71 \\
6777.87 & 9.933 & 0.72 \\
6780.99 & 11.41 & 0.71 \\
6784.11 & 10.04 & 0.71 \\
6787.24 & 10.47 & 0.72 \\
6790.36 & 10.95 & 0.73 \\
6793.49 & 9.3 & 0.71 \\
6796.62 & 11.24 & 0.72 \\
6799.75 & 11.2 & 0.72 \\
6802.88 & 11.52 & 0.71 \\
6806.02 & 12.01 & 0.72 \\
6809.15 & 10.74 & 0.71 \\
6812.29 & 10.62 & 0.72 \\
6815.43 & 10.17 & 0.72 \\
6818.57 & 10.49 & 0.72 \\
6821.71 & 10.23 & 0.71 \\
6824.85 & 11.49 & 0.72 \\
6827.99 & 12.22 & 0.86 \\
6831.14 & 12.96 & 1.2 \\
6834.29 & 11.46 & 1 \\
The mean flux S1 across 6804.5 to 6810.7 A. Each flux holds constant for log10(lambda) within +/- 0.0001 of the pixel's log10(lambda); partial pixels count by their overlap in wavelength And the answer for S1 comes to 11.4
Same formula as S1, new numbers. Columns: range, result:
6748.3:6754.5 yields 10.9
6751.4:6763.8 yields 11.1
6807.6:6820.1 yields 10.5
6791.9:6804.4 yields 10.8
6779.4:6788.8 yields 10.6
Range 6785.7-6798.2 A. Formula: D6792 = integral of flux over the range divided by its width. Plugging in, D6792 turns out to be 10.5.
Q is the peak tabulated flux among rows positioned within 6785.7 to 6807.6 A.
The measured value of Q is 12.01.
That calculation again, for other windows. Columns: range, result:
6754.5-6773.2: 11.84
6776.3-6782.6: 11.41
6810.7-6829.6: 12.22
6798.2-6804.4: 11.52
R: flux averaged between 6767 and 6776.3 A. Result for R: 10.4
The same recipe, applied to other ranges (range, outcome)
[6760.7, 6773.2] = 11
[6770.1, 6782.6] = 10.5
